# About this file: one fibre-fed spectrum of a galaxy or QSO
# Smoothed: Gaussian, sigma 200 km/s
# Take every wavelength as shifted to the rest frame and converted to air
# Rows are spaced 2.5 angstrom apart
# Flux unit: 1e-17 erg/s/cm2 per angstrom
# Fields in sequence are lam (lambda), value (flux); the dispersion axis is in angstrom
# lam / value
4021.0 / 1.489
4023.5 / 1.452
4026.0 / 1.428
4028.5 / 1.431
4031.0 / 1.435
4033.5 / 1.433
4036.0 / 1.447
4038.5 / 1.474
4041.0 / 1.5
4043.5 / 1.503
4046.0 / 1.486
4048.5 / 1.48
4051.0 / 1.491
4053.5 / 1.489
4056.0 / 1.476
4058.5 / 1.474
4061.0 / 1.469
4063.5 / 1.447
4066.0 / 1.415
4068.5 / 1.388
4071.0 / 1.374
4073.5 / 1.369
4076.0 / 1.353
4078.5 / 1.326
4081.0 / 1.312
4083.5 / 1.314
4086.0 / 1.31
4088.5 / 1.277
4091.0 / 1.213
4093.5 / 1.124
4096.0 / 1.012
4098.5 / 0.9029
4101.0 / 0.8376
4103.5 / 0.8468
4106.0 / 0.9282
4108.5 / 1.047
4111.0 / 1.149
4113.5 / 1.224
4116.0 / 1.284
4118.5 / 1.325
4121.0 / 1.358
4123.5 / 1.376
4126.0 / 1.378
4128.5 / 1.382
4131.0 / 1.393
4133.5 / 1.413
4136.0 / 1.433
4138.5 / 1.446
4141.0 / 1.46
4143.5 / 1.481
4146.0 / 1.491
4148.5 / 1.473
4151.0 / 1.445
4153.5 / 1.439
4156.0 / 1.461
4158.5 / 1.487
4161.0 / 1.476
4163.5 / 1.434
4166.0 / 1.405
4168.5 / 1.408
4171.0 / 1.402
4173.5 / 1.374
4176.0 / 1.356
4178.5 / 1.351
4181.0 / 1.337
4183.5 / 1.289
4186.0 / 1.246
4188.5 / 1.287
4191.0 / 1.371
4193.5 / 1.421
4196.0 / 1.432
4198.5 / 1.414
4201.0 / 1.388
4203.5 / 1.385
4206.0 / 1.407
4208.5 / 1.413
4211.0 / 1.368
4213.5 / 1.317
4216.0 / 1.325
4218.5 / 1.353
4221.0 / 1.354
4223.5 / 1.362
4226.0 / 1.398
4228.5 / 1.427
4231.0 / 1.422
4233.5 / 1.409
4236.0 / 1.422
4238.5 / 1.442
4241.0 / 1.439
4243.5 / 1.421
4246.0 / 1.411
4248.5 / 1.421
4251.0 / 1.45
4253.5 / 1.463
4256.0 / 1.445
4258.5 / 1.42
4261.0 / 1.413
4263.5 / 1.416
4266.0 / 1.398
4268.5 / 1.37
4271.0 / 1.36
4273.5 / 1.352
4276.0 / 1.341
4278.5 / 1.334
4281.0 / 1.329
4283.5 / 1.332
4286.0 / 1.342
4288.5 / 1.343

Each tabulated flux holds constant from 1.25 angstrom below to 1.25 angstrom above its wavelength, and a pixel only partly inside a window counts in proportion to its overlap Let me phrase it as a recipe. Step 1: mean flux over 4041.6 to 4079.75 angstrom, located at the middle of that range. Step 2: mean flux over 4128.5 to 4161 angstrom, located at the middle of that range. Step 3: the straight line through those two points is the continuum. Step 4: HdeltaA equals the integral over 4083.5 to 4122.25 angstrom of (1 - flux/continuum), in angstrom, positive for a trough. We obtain 8.5 angstrom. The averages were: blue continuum 1.44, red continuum 1.45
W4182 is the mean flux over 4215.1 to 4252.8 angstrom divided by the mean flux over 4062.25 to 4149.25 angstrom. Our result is 1.1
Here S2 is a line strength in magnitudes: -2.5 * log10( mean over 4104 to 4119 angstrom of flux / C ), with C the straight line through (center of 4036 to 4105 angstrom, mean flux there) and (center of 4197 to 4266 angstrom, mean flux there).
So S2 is 0.182 mag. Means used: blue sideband 1.32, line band 1.14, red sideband 1.4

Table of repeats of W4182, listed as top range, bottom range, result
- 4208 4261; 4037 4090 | 0.99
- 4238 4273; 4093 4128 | 1.25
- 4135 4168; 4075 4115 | 1.28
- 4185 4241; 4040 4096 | 1.00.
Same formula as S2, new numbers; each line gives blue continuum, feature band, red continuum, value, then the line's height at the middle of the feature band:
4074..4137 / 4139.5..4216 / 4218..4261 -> -0.06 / 1.33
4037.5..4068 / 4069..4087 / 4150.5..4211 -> 0.09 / 1.46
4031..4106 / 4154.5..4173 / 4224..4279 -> -0.05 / 1.37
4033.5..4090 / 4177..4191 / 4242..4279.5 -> 0.08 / 1.41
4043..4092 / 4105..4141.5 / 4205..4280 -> 0.07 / 1.4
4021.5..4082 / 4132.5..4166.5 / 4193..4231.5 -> -0.04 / 1.41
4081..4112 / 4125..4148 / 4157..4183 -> -0.14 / 1.26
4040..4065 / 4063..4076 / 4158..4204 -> 0.06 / 1.47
